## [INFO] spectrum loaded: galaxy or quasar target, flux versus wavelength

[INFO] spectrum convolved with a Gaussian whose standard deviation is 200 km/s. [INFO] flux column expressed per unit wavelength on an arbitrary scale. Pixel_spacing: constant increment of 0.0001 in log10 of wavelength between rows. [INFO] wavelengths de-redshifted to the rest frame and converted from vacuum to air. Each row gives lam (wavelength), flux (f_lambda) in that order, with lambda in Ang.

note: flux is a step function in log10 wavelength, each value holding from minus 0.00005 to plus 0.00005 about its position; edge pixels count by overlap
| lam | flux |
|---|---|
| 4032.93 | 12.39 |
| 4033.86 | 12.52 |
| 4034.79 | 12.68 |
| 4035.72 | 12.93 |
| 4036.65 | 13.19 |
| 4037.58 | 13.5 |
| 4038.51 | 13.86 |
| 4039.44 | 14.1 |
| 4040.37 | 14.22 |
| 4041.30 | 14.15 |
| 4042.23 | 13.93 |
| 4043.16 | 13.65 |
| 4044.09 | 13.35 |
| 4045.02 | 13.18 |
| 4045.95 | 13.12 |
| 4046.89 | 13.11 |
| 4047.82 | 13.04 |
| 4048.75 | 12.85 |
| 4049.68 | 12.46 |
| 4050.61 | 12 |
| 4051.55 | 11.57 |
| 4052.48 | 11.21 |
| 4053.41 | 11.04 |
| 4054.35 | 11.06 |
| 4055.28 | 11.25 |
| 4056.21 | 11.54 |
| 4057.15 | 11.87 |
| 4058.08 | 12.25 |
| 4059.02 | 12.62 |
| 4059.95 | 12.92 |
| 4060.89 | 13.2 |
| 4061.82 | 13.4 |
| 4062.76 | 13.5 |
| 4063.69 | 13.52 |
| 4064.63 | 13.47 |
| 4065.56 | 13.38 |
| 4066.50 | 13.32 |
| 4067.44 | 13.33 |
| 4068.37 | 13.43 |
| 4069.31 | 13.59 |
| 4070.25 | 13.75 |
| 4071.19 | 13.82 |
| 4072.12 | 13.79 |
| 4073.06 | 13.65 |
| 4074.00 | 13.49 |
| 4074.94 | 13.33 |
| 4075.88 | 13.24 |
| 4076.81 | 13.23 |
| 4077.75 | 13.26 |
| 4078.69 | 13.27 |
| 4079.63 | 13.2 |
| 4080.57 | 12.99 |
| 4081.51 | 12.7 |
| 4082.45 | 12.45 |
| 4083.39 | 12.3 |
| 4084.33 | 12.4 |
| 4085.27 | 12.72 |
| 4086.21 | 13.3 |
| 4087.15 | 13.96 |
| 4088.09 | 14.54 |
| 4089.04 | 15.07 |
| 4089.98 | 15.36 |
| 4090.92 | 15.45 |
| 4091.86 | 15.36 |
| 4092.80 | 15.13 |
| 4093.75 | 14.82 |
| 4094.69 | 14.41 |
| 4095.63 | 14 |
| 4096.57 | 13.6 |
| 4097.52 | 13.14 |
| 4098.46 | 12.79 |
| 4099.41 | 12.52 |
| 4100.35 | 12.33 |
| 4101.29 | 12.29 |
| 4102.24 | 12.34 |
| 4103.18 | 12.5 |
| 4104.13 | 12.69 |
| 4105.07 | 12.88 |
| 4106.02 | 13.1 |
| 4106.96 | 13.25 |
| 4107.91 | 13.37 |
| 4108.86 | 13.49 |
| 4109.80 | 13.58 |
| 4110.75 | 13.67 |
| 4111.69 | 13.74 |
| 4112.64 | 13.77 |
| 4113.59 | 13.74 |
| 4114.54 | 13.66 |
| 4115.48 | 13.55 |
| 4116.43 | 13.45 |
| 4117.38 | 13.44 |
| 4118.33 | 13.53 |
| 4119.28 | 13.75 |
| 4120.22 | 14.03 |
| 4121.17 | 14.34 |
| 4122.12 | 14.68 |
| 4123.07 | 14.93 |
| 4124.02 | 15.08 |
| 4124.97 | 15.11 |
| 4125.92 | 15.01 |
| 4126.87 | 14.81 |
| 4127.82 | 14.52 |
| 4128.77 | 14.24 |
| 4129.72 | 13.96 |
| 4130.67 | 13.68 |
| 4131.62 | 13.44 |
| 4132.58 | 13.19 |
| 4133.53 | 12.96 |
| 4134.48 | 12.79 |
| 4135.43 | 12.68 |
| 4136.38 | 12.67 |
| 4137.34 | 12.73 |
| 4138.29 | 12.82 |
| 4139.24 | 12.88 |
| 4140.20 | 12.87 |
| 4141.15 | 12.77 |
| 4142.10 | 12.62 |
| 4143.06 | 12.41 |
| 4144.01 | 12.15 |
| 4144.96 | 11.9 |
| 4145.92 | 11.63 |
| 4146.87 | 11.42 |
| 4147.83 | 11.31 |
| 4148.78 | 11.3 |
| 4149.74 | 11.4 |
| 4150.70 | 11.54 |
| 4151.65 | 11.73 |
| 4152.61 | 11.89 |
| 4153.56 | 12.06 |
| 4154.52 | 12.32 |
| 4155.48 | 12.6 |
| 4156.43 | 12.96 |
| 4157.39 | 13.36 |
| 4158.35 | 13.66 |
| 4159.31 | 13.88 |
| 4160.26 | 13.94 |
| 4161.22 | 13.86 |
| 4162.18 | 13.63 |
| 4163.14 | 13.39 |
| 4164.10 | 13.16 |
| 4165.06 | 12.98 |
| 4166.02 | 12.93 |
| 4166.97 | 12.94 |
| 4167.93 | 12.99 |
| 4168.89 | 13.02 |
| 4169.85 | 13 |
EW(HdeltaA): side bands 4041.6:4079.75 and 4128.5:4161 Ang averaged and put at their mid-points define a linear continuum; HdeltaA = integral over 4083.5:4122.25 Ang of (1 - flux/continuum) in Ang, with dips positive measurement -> -2.6 Ang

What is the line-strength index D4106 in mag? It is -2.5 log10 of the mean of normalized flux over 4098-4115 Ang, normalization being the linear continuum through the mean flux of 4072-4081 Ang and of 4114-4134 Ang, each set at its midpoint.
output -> 0.06 mag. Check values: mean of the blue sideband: 13.3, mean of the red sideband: 14.1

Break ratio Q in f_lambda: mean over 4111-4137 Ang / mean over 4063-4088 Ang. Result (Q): 1.0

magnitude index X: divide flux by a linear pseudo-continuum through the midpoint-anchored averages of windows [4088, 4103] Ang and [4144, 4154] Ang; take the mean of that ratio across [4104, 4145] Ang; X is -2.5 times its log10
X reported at -0.07 mag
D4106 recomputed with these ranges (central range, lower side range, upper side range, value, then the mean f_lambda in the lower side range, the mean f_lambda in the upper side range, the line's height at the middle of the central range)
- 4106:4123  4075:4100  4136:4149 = -0.06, 13.7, 12.3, 13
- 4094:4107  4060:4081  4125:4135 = 0.05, 13.4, 13.9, 13.7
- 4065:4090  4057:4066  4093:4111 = -0.02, 13.1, 13.2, 13.1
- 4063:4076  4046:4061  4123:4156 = -0.11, 12.1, 12.9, 12.3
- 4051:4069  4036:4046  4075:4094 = 0.10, 13.7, 13.7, 13.7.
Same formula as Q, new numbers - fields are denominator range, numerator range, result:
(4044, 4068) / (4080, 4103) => 1.08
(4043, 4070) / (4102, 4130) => 1.09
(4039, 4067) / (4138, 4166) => 0.98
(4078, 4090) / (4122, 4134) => 1.07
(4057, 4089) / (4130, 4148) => 0.95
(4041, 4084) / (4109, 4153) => 1.02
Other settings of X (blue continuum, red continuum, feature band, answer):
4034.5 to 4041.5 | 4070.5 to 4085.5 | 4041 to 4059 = 0.084 mag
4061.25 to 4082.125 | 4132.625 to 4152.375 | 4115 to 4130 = -0.139 mag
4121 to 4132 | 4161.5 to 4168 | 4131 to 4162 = 0.102 mag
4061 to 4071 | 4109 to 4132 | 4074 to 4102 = 0.013 mag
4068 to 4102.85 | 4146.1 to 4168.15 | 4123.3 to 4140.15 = -0.058 mag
